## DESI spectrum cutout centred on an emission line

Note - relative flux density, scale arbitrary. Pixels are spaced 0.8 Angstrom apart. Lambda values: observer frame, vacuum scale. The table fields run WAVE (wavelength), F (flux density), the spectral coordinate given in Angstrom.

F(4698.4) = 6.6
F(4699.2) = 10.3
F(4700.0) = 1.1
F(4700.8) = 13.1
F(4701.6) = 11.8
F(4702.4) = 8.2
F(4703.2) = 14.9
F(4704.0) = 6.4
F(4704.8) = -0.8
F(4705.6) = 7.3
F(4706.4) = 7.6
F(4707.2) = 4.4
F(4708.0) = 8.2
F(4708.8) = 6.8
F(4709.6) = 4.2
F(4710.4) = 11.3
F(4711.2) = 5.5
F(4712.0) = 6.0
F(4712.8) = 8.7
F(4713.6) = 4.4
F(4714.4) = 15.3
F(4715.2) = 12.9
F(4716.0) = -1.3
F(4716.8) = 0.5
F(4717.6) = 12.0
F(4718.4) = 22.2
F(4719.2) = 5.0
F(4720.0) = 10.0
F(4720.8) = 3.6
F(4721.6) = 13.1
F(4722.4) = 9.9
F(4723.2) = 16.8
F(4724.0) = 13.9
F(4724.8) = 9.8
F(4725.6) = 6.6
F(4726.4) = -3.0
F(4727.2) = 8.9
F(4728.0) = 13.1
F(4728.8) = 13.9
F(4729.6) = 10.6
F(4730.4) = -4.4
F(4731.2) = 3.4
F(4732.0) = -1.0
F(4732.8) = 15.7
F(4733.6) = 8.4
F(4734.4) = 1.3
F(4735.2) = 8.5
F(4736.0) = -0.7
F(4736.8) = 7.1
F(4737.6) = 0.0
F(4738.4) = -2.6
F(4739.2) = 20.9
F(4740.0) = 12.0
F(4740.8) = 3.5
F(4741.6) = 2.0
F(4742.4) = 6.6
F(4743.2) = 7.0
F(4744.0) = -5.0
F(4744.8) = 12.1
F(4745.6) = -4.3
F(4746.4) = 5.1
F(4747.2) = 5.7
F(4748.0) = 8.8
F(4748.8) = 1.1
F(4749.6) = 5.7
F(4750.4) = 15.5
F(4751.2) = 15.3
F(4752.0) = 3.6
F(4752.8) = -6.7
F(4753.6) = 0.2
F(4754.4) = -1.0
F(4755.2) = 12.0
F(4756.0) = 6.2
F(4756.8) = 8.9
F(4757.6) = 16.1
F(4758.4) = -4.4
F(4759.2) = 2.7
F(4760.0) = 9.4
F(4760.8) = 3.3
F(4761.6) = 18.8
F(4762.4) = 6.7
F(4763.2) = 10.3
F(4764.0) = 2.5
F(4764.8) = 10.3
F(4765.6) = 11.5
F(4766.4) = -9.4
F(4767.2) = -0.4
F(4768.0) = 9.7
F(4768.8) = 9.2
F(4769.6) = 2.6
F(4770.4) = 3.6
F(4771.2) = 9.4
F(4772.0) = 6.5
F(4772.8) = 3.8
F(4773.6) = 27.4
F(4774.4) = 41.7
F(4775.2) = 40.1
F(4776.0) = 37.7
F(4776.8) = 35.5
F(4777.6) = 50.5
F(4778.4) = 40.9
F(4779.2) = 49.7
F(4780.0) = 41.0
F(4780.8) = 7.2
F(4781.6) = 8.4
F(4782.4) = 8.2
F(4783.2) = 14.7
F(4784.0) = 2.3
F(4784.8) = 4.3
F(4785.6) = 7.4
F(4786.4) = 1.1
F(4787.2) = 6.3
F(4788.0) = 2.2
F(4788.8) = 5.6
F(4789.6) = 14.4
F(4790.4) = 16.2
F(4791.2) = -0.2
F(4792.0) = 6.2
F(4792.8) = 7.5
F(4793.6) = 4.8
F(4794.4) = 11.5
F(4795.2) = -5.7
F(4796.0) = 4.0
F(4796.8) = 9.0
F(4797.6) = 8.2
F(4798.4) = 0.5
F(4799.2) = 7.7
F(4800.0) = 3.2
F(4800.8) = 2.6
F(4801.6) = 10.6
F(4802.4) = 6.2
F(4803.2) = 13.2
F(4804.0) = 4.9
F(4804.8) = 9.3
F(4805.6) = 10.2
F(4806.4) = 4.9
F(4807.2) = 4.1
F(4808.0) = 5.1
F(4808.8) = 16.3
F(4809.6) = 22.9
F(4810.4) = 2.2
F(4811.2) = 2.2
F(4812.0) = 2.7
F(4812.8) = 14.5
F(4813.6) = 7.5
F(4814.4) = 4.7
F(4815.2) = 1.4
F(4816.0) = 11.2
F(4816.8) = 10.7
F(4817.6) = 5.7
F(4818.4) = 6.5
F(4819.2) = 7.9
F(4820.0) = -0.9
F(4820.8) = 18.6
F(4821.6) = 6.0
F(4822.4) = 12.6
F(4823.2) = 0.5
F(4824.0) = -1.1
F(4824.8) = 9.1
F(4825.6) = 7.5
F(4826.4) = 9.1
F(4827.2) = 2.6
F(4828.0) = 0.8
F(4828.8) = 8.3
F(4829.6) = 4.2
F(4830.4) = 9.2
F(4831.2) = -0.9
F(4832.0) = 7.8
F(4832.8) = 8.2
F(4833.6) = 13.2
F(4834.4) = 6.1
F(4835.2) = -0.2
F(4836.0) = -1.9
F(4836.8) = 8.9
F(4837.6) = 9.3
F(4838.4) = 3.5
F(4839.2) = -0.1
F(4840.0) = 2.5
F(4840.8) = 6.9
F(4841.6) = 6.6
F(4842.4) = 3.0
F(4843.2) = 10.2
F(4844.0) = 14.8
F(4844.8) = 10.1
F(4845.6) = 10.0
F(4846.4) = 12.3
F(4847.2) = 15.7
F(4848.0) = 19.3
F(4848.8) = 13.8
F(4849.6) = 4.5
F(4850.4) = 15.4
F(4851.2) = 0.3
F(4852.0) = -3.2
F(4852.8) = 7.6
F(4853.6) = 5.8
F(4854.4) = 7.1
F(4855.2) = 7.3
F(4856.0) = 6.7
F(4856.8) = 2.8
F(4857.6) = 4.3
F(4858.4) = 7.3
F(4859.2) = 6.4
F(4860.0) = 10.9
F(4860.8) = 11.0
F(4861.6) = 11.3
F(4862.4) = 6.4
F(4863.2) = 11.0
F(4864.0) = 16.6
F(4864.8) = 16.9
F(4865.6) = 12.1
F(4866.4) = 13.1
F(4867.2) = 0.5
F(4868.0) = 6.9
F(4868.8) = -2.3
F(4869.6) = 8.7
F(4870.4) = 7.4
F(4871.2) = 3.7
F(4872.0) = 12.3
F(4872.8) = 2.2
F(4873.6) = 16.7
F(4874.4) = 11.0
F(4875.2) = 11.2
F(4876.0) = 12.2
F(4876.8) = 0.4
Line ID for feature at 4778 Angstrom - [O II] 3727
